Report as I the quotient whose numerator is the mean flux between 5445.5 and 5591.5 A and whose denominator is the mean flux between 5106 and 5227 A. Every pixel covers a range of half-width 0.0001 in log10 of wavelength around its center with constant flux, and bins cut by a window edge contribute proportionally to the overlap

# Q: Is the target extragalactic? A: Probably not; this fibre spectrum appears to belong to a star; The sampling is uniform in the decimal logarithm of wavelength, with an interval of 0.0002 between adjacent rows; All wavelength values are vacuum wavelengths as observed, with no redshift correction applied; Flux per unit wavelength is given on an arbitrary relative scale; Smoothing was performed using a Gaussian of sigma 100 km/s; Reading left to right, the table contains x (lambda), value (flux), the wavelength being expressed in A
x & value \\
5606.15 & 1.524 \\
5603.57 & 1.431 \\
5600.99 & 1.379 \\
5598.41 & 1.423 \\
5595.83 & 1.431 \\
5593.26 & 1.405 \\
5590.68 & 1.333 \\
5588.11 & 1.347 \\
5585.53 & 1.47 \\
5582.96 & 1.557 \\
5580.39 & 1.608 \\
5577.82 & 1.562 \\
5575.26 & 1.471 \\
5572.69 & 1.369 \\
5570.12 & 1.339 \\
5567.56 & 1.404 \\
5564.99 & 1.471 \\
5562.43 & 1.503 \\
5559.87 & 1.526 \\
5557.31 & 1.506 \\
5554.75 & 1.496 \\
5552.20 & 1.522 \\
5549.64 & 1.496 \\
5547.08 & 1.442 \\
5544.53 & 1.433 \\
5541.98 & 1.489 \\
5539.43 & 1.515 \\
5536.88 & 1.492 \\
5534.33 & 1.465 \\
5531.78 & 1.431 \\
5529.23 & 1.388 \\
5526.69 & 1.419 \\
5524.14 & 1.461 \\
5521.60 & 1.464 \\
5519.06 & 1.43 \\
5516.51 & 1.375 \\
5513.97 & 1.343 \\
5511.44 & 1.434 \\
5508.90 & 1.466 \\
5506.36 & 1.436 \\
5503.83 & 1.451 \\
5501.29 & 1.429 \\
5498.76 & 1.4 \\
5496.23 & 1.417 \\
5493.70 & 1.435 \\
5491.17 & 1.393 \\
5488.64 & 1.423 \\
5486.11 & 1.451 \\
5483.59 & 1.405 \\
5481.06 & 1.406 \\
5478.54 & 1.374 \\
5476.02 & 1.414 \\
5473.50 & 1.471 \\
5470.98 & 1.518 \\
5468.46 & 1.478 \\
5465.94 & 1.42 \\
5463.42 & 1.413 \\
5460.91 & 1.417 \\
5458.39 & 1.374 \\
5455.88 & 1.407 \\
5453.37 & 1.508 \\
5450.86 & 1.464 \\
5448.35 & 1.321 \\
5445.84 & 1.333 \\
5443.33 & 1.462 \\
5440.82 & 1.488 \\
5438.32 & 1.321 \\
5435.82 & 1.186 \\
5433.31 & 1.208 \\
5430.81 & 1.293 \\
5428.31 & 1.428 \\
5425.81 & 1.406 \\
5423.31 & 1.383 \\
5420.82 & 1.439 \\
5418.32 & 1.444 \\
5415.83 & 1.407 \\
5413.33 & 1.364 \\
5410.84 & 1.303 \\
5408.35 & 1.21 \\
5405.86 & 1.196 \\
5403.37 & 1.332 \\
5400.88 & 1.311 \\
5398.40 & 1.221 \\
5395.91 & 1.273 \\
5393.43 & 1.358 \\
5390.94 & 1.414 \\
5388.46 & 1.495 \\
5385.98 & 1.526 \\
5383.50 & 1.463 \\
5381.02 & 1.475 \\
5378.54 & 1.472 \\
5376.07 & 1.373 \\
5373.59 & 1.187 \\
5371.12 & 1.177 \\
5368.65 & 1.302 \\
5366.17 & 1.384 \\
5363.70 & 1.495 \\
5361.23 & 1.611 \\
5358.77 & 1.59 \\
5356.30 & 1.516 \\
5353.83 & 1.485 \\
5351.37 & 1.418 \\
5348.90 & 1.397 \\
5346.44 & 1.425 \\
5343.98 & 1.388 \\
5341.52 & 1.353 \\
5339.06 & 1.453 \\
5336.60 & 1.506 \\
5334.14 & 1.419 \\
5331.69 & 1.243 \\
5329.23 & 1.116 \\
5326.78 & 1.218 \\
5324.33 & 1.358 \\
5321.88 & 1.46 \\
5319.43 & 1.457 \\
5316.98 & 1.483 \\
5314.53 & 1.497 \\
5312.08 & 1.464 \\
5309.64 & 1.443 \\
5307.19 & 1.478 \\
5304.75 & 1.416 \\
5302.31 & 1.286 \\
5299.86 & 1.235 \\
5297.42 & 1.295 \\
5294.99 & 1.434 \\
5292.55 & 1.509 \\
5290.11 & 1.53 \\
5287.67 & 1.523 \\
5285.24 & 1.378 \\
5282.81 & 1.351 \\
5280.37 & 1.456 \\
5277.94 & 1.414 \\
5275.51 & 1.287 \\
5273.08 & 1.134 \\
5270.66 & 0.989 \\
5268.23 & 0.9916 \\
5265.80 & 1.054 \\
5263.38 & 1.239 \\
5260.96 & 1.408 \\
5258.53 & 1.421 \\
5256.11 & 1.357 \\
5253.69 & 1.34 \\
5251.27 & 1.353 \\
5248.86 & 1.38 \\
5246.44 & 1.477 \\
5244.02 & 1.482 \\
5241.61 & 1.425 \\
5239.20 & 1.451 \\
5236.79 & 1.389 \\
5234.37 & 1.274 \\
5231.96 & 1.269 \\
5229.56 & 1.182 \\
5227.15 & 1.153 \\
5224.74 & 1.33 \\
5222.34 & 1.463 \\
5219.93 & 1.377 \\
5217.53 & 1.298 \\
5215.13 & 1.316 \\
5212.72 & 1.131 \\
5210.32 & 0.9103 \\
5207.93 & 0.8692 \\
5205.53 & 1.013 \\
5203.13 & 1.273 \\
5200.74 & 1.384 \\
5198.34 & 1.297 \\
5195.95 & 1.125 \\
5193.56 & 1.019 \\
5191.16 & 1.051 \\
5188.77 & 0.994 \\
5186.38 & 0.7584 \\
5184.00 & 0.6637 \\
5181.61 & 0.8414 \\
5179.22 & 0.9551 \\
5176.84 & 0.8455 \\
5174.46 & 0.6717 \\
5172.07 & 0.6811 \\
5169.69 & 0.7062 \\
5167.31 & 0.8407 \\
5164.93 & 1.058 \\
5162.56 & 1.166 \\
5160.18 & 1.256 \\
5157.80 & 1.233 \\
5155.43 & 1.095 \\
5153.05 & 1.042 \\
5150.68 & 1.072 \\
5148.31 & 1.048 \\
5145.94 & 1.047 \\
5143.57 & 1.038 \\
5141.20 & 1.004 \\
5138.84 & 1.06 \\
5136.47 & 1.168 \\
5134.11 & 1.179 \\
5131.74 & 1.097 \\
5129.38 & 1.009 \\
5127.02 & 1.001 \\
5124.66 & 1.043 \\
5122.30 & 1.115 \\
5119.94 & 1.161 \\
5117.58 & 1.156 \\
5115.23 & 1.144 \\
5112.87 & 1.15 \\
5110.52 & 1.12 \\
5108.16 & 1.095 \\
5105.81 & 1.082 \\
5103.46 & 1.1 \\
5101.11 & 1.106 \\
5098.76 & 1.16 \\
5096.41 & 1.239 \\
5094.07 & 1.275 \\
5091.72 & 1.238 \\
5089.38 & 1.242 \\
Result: 1.35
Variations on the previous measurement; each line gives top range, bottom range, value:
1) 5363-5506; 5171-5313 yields 1.13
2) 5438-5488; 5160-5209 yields 1.47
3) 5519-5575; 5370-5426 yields 1.07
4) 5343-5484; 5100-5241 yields 1.27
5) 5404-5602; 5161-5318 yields 1.16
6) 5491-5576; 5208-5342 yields 1.08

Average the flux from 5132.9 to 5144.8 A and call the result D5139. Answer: 1.09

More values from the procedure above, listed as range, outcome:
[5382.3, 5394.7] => 1.45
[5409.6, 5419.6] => 1.38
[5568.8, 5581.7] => 1.47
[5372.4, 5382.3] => 1.38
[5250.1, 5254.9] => 1.35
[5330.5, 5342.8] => 1.4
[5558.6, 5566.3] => 1.5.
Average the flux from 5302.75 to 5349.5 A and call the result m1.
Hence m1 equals 1.4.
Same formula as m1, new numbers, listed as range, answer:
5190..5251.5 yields 1.26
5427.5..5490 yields 1.4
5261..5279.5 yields 1.18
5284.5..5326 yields 1.42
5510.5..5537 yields 1.42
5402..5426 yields 1.35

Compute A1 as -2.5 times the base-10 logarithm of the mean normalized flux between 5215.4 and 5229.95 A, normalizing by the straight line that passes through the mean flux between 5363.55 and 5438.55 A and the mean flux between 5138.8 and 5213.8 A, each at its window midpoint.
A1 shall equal -0.214 mag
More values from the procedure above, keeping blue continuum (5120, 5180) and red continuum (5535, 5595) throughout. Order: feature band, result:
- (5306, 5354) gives -0.16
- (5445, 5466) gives -0.05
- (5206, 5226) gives -0.11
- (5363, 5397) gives -0.09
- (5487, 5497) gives -0.02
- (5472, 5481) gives -0.04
